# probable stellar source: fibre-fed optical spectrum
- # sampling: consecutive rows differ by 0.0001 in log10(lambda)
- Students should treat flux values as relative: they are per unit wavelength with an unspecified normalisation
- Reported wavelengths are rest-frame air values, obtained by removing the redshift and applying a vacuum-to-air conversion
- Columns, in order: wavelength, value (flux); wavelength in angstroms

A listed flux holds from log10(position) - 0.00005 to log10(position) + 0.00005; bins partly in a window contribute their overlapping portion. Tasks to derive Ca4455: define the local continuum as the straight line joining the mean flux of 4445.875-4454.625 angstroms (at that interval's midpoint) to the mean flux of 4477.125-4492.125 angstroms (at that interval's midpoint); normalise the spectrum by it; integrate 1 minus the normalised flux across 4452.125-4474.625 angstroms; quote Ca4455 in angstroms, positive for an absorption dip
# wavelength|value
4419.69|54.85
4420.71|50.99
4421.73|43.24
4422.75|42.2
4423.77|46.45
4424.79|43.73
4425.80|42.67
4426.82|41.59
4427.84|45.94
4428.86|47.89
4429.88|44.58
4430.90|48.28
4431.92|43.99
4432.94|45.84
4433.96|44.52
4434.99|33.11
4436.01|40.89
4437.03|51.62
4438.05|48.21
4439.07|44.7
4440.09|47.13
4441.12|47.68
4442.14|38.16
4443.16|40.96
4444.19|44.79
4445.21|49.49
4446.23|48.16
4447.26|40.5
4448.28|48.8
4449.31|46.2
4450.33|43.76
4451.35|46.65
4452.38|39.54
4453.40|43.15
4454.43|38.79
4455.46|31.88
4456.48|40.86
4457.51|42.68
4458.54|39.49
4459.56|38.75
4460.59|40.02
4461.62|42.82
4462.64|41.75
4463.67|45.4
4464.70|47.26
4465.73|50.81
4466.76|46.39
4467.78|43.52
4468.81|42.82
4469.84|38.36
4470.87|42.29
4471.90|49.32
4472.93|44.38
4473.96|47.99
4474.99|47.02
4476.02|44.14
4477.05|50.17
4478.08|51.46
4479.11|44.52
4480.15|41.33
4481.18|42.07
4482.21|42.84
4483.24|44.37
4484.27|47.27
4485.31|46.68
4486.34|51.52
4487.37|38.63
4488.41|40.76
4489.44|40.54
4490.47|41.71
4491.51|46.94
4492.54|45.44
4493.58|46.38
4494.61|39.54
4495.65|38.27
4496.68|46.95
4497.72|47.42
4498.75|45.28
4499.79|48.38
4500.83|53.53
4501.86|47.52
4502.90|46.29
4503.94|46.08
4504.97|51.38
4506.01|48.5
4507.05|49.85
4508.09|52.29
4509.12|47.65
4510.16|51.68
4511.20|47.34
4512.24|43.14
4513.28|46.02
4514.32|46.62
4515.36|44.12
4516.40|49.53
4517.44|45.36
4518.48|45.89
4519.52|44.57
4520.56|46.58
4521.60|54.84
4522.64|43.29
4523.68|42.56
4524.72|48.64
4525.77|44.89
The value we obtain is 0.8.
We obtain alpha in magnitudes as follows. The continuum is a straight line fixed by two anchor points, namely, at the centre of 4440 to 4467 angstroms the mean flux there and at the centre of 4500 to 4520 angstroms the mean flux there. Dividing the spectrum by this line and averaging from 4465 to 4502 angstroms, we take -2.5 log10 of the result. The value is 0.01 mag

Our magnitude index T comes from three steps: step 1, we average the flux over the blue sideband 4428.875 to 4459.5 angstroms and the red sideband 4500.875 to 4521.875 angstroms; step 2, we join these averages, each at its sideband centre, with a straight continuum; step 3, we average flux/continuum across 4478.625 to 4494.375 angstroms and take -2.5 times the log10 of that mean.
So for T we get 0.05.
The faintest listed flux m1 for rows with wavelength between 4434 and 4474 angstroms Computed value 31.88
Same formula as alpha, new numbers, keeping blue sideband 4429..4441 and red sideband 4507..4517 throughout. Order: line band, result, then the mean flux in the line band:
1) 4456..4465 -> 0.10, 42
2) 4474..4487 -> 0.01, 46.1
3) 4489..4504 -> 0.04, 45.3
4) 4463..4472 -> 0.03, 44.9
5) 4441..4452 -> 0.01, 44.9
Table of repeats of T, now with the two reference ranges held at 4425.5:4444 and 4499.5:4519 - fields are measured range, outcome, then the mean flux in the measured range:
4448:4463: 0.09 mag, 41.6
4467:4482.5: 0.03 mag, 44.9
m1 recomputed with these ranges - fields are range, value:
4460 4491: 38.36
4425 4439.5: 33.11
